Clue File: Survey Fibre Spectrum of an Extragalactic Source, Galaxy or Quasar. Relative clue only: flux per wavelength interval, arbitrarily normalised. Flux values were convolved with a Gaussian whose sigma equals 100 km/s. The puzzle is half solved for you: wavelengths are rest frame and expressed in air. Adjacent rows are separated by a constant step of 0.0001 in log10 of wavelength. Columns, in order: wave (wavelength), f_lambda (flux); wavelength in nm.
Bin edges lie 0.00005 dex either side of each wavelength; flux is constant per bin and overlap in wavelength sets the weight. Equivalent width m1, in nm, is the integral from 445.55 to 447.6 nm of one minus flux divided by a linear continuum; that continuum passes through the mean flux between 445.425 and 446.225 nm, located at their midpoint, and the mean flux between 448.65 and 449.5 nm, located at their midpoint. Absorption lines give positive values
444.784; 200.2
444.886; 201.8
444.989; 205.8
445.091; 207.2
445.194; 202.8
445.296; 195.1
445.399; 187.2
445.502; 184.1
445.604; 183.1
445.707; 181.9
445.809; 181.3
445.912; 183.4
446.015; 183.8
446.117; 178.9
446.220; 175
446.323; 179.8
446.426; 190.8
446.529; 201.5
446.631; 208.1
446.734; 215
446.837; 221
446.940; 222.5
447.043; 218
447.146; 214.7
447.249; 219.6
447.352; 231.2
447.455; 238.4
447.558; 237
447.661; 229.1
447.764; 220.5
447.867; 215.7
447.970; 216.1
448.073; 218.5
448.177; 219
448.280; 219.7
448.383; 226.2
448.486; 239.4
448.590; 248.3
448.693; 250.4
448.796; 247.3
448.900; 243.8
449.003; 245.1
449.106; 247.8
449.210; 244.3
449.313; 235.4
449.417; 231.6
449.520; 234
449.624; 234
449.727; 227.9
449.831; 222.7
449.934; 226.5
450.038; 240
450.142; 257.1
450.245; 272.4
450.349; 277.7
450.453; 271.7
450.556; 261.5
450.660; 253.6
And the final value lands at -0.07 nm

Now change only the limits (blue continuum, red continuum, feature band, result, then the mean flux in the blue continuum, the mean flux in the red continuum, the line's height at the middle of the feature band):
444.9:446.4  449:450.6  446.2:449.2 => -0.10 nm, 188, 246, 217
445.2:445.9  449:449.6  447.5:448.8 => -0.04 nm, 186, 239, 223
